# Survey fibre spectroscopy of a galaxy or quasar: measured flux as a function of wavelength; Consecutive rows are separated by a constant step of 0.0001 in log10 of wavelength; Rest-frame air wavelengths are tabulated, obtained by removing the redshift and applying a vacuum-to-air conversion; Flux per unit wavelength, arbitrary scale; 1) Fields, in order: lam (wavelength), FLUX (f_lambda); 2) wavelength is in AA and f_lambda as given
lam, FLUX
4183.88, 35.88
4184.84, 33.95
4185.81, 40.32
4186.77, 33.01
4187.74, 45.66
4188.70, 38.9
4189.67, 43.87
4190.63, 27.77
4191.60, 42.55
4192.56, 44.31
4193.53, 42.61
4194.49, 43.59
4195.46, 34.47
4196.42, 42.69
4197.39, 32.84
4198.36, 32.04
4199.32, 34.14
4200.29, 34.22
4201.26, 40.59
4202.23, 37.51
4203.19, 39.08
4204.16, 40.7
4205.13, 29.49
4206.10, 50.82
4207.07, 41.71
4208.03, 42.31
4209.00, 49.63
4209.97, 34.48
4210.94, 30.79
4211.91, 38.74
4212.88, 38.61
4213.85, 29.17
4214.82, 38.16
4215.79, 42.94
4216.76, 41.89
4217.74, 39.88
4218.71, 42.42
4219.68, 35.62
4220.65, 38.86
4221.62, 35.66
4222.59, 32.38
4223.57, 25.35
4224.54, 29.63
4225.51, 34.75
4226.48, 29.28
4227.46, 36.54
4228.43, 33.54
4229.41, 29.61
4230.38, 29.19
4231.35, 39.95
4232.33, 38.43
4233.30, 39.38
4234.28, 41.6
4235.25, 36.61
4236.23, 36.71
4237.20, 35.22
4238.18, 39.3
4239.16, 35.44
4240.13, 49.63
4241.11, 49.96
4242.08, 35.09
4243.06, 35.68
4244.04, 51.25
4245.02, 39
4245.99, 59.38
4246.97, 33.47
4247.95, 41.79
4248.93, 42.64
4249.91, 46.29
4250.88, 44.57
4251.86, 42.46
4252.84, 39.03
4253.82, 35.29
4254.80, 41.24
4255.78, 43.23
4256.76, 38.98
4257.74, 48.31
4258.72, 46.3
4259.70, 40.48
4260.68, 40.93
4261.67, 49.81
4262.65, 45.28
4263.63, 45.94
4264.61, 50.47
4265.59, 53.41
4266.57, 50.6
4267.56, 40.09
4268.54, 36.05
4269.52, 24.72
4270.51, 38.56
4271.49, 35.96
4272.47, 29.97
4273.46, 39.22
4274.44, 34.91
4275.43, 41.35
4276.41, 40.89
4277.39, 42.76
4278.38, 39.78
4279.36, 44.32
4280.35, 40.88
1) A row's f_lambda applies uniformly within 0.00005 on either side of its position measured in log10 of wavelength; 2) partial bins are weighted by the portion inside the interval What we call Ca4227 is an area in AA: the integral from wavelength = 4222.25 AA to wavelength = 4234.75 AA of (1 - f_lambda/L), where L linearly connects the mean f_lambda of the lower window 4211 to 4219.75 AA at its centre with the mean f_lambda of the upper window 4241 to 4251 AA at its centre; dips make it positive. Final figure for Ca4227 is 2.1 AA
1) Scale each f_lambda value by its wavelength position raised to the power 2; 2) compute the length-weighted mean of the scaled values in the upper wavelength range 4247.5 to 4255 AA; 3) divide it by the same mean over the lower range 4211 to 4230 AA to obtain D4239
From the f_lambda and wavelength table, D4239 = 1.2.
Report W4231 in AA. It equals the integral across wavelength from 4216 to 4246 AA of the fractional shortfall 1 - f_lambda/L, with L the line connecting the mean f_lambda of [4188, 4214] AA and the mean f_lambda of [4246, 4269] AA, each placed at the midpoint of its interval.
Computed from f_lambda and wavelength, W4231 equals 2.65 AA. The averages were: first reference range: 38.6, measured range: 37.7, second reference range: 43.7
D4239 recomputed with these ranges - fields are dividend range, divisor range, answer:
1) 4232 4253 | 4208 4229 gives 1.16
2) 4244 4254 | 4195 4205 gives 1.21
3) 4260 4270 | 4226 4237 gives 1.25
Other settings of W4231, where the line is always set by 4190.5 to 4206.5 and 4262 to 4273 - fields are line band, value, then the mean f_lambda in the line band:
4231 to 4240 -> 0.3 AA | 38.5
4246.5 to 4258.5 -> -0.3 AA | 41.6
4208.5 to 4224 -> 0.7 AA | 37.2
